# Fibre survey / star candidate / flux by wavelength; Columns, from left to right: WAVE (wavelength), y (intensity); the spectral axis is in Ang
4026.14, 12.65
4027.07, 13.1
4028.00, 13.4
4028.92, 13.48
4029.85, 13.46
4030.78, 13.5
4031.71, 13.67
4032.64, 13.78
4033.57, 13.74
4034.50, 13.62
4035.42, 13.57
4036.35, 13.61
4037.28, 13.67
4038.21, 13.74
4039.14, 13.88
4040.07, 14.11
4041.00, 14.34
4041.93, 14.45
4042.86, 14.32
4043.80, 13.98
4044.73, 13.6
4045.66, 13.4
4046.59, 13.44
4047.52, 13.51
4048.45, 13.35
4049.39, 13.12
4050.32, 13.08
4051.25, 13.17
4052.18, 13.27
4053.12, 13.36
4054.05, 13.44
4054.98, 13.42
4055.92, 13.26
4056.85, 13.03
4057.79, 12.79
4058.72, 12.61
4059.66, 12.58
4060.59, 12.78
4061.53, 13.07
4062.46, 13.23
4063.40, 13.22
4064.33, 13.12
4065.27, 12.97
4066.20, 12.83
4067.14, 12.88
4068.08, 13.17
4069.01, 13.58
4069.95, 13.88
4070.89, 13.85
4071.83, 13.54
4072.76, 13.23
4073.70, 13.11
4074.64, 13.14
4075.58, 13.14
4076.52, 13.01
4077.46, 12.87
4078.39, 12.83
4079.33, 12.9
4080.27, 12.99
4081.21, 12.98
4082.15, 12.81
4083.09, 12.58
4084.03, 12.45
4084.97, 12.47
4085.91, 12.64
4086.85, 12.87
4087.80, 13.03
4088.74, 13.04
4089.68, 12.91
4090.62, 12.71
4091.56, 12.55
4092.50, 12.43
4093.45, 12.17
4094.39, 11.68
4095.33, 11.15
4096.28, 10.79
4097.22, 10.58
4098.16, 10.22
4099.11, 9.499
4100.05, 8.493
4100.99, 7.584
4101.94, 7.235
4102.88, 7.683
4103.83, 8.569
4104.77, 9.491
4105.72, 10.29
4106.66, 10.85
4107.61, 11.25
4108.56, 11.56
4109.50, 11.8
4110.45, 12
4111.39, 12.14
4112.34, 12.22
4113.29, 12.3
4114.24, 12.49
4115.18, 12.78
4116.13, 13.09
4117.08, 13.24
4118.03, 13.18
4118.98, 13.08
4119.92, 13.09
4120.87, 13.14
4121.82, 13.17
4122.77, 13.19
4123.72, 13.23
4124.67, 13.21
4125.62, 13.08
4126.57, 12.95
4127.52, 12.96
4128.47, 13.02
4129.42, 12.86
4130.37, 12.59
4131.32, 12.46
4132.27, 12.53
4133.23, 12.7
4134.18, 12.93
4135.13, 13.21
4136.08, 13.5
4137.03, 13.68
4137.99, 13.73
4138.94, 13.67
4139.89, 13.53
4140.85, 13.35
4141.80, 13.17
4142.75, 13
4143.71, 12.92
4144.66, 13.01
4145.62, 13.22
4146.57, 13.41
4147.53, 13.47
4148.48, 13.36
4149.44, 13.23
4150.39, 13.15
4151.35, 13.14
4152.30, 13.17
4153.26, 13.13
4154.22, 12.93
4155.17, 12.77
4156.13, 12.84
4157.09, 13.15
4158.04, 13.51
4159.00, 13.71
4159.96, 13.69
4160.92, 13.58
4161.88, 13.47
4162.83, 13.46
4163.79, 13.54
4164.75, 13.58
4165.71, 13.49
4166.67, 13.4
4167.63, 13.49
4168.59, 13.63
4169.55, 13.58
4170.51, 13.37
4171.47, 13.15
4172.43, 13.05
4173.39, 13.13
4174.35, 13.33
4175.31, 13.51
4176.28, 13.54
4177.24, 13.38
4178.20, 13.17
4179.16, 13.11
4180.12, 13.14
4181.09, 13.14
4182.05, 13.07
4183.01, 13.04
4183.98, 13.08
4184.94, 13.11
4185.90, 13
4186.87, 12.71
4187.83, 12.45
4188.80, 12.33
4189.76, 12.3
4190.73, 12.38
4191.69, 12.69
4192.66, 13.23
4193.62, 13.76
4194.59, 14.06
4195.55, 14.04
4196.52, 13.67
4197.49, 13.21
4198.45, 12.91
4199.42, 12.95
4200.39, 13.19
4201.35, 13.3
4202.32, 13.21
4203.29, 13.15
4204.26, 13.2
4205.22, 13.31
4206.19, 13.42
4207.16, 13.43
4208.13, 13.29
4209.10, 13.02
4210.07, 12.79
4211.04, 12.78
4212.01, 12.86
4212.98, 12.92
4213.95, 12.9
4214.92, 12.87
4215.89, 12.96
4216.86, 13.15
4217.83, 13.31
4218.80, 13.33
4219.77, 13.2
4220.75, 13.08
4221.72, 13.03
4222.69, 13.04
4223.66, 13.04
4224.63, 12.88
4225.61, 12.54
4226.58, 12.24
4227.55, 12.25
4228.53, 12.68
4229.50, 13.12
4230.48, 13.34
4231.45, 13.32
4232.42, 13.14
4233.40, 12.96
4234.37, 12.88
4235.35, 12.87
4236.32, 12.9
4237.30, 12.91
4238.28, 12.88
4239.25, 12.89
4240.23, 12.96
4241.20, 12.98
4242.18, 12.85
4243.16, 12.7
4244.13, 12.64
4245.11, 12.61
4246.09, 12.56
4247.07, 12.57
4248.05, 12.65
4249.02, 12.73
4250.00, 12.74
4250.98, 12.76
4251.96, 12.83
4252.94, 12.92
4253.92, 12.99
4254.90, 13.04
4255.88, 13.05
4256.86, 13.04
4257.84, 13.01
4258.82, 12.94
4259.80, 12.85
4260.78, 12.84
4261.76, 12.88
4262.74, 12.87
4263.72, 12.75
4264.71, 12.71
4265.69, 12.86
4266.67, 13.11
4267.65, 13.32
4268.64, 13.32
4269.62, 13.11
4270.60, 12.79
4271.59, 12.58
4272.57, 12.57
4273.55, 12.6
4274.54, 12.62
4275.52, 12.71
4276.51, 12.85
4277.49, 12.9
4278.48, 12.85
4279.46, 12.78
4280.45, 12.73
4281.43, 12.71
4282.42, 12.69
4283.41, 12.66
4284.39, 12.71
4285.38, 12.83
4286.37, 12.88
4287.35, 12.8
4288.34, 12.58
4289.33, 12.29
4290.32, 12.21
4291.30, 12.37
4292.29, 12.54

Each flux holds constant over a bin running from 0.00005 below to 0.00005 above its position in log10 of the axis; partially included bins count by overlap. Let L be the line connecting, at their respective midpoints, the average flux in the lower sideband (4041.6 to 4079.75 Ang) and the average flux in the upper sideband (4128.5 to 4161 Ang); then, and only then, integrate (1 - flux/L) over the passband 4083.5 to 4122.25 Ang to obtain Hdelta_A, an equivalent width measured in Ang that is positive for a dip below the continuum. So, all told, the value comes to 4.9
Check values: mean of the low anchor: 13.3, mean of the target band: 11.6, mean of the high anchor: 13.2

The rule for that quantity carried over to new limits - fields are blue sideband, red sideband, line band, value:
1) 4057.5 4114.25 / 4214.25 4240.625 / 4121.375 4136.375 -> -0.80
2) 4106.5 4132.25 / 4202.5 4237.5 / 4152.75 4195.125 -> -1.22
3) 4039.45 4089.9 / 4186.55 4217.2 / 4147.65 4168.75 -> -0.35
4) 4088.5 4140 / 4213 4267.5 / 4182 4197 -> -0.63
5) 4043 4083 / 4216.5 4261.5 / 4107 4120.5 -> 0.68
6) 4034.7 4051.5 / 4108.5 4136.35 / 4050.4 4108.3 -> 4.88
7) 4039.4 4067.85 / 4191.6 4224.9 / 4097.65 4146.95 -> 4.15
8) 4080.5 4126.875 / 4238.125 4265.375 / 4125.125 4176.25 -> -4.69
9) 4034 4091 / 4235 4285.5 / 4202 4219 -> -0.22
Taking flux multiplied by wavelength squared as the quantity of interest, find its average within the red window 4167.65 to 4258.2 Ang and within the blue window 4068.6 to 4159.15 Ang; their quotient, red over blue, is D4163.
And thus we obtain 1.10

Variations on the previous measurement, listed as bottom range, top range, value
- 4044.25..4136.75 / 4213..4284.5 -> 1.12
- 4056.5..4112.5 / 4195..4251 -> 1.15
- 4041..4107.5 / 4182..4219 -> 1.12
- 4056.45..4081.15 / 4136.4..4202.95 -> 1.06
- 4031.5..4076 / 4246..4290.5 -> 1.06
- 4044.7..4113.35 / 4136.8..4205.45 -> 1.13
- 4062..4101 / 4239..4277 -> 1.12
